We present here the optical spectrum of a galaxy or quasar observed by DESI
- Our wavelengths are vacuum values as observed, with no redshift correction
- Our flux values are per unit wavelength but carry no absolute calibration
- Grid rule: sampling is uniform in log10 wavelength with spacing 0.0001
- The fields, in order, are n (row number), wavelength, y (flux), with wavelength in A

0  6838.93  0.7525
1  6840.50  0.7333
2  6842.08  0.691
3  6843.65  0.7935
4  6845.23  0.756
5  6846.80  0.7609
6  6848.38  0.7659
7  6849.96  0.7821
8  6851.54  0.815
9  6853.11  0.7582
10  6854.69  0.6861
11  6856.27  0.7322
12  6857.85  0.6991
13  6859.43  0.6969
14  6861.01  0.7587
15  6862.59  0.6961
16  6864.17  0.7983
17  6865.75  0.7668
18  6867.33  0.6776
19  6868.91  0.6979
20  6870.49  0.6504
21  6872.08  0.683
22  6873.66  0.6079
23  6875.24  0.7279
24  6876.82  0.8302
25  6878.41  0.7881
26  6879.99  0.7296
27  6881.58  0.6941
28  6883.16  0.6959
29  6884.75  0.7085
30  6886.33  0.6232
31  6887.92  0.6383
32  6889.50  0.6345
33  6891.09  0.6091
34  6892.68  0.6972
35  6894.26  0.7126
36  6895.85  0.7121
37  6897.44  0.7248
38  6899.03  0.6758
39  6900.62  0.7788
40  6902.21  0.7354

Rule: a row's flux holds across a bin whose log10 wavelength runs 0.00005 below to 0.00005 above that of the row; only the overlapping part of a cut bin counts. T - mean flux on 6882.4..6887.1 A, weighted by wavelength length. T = 0.676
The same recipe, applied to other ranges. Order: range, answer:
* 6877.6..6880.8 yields 0.757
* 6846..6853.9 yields 0.777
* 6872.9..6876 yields 0.669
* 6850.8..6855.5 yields 0.753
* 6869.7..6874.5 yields 0.648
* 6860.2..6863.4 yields 0.728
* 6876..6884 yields 0.747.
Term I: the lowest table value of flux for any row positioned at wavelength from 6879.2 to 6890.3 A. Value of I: 0.6232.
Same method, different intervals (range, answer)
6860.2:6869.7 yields 0.6776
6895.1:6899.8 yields 0.6758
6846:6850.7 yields 0.7609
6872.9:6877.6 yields 0.6079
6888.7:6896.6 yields 0.6091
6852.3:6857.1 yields 0.6861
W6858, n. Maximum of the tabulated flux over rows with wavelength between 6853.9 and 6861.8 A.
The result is 0.7587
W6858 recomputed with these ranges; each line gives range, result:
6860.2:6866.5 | 0.7983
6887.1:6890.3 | 0.6383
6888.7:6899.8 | 0.7248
